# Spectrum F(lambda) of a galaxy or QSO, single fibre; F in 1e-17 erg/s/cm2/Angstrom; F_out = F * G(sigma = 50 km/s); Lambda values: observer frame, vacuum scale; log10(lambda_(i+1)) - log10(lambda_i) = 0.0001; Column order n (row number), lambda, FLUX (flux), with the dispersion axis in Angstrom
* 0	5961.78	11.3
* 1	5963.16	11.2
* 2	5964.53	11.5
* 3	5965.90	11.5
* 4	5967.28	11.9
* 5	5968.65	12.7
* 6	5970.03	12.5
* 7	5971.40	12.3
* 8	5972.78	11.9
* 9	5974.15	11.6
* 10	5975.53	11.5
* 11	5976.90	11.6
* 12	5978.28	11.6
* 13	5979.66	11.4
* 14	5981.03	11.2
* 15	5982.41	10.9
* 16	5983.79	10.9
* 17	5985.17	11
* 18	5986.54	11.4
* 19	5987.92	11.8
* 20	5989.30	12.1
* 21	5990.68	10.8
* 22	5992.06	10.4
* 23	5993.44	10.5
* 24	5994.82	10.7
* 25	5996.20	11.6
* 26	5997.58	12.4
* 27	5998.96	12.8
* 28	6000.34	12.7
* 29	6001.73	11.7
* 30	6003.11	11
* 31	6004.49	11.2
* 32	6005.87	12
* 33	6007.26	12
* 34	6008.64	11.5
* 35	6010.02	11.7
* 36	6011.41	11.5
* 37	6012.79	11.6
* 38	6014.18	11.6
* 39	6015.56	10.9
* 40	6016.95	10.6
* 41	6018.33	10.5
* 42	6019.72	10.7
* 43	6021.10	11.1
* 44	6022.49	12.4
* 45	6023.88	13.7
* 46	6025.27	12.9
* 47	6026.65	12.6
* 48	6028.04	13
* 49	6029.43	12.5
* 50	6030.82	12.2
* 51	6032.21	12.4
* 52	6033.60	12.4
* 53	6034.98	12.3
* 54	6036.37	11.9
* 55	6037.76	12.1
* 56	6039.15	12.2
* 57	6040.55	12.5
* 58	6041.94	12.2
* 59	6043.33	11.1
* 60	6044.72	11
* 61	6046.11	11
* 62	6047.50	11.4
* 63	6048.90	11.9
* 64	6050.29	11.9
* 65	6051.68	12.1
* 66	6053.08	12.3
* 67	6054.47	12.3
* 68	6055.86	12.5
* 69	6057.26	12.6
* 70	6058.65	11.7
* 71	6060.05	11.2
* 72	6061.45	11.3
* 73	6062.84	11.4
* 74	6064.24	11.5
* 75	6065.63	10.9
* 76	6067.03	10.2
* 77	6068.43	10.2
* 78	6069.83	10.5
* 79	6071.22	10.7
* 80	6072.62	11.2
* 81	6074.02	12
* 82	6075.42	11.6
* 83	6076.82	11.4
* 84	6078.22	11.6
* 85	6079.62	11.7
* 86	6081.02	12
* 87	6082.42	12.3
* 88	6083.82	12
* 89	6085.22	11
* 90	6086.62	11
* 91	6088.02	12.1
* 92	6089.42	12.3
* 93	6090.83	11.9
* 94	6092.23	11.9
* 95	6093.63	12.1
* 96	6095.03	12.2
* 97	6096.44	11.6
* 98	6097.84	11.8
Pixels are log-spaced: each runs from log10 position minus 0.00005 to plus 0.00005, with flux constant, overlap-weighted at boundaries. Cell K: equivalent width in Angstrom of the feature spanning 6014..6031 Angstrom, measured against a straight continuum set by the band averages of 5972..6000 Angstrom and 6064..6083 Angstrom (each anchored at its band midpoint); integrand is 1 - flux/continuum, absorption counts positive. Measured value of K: -0.8 Angstrom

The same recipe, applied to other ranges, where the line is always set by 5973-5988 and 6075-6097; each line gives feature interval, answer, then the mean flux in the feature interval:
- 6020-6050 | -1.4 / 12.1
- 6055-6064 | -0.1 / 11.8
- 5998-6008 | -0.4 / 11.9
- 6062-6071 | 0.7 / 10.8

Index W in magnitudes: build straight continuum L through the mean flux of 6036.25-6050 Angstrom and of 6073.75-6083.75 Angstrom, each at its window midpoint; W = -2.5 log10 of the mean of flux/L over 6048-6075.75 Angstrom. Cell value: 0.03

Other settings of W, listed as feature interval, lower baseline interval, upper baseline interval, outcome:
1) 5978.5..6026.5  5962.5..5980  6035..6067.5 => 0.02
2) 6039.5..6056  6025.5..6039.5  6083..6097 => 0.04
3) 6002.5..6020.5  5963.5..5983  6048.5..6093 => 0.04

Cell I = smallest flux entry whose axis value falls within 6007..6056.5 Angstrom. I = 10.5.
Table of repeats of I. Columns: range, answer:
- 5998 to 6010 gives 11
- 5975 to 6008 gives 10.4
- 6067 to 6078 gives 10.2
